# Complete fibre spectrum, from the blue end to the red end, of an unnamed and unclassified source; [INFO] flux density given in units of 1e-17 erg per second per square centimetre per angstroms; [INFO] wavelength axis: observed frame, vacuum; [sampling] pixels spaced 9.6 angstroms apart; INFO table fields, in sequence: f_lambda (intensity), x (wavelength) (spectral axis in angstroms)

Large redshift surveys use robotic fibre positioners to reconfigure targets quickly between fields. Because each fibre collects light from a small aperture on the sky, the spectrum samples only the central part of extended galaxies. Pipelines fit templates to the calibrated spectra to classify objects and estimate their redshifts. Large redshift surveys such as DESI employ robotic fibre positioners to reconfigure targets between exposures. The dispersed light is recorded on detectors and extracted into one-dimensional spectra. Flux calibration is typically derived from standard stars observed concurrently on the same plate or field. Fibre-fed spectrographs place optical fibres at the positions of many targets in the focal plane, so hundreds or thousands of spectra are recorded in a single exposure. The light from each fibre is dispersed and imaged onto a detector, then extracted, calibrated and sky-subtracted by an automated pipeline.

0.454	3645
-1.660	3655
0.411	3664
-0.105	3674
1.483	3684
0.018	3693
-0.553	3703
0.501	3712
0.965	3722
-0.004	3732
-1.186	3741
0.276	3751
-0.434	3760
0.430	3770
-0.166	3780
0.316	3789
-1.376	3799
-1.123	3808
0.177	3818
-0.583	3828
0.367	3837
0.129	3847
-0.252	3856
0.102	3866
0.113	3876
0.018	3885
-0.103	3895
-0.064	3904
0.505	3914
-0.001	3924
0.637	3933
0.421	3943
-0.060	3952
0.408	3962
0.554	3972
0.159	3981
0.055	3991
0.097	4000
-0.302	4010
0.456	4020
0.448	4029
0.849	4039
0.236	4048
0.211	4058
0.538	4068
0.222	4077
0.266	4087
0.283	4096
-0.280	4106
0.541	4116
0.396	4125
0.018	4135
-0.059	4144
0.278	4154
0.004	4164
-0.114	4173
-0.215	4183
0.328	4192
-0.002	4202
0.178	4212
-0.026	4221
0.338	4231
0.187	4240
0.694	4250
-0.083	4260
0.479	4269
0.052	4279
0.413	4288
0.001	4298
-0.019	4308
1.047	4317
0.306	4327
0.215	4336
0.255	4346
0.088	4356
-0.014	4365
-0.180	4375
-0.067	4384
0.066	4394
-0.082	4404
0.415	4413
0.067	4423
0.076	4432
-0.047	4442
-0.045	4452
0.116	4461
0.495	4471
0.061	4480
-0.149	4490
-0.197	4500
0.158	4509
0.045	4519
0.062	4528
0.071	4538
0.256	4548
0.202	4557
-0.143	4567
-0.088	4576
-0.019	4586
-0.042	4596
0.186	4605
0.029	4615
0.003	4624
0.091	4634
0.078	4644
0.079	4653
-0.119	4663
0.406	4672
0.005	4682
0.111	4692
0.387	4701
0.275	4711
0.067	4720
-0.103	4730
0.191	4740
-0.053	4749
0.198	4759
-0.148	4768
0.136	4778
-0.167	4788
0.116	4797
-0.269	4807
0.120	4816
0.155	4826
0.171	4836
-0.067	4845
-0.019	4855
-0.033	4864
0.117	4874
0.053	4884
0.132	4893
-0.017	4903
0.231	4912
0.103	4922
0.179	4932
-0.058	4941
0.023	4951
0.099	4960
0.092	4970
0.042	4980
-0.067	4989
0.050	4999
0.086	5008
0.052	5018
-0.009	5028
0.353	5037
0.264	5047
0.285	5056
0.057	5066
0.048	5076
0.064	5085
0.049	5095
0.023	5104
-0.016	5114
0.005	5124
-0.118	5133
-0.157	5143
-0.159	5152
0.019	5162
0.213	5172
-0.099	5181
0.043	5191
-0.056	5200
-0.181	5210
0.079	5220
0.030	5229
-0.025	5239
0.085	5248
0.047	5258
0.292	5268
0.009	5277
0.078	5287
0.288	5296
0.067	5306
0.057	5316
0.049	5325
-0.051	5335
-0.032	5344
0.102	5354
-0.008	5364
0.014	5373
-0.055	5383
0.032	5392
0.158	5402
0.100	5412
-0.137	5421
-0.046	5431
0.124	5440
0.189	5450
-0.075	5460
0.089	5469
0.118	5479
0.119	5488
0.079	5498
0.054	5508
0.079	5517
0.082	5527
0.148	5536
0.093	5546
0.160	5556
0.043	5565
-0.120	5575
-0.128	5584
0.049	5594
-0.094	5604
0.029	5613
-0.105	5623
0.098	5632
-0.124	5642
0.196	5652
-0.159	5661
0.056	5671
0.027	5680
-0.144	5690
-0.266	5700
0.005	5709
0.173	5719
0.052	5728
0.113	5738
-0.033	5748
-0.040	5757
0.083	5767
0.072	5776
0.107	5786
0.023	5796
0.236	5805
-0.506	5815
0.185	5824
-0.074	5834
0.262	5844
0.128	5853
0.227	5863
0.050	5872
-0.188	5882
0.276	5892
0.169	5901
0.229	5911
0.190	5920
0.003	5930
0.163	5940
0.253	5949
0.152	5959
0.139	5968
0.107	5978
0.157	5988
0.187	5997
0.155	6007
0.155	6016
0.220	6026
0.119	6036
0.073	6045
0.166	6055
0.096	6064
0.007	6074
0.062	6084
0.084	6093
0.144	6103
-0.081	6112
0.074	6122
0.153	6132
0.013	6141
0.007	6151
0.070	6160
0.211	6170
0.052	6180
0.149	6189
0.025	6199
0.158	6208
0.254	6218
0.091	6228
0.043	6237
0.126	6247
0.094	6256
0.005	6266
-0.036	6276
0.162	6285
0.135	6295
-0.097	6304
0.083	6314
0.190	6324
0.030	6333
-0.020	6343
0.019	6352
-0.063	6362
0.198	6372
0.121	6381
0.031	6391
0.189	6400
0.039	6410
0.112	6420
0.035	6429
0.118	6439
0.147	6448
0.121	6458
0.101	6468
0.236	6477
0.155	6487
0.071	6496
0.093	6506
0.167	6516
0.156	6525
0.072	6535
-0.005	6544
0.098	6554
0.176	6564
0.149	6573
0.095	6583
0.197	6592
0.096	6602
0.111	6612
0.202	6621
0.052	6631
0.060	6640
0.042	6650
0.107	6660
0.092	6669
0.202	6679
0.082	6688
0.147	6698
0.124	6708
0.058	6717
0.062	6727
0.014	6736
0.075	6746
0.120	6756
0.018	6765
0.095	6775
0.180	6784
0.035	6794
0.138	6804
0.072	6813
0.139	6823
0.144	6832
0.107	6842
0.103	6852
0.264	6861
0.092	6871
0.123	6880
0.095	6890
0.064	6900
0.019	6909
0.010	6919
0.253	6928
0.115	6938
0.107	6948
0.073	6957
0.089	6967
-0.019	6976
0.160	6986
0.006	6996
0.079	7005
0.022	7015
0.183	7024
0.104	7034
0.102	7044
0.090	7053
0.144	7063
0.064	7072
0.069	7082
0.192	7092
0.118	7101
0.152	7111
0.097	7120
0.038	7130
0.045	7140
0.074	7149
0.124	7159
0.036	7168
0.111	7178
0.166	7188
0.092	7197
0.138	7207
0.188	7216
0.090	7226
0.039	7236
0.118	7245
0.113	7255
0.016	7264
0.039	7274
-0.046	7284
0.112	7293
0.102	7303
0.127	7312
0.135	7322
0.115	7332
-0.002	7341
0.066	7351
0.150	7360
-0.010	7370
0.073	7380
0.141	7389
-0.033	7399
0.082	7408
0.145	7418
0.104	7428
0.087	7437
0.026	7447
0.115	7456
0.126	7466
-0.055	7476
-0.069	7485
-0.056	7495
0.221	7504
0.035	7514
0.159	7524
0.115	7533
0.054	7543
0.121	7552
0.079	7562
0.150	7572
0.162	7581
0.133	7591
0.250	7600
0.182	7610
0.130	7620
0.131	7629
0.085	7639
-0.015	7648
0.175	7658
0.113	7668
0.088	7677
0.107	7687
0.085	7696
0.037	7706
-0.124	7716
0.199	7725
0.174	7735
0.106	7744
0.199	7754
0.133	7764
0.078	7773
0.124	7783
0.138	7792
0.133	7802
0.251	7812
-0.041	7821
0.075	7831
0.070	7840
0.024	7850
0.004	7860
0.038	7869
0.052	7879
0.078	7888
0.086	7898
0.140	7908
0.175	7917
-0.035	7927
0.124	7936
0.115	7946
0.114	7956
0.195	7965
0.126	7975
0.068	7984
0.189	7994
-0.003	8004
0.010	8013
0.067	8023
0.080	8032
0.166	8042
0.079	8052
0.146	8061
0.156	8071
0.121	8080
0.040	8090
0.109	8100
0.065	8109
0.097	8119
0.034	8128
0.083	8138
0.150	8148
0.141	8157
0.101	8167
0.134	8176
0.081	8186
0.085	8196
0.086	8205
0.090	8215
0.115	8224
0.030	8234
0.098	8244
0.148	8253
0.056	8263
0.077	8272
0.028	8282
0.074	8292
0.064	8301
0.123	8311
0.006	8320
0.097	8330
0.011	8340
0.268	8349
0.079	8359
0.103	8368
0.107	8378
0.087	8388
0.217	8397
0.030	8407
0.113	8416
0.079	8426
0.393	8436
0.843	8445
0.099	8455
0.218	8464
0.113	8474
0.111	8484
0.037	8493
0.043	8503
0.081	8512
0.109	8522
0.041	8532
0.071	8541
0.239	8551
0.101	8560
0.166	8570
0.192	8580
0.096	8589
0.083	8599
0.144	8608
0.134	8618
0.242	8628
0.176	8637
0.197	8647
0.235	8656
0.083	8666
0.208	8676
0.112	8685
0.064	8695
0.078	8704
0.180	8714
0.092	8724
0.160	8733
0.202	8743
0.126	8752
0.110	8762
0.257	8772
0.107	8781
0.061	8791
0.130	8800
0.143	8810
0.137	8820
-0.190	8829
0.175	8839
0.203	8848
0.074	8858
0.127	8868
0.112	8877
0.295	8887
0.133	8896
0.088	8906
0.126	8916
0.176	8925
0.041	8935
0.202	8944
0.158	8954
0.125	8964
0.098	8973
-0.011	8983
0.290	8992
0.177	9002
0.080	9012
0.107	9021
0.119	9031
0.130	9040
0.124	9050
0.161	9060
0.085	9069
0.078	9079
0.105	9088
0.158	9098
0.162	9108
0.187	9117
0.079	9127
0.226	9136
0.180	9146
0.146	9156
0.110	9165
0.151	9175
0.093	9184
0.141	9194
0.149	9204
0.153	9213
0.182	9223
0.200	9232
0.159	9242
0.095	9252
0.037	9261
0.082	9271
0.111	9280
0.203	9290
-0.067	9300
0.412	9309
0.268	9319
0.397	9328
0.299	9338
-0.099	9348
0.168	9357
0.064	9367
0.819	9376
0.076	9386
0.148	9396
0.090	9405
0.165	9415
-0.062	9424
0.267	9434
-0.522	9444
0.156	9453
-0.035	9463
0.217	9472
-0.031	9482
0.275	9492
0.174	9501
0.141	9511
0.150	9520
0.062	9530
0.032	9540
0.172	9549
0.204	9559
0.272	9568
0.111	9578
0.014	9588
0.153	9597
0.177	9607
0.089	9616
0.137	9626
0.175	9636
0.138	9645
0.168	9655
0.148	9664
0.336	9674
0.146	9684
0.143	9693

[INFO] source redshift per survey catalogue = 1.264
